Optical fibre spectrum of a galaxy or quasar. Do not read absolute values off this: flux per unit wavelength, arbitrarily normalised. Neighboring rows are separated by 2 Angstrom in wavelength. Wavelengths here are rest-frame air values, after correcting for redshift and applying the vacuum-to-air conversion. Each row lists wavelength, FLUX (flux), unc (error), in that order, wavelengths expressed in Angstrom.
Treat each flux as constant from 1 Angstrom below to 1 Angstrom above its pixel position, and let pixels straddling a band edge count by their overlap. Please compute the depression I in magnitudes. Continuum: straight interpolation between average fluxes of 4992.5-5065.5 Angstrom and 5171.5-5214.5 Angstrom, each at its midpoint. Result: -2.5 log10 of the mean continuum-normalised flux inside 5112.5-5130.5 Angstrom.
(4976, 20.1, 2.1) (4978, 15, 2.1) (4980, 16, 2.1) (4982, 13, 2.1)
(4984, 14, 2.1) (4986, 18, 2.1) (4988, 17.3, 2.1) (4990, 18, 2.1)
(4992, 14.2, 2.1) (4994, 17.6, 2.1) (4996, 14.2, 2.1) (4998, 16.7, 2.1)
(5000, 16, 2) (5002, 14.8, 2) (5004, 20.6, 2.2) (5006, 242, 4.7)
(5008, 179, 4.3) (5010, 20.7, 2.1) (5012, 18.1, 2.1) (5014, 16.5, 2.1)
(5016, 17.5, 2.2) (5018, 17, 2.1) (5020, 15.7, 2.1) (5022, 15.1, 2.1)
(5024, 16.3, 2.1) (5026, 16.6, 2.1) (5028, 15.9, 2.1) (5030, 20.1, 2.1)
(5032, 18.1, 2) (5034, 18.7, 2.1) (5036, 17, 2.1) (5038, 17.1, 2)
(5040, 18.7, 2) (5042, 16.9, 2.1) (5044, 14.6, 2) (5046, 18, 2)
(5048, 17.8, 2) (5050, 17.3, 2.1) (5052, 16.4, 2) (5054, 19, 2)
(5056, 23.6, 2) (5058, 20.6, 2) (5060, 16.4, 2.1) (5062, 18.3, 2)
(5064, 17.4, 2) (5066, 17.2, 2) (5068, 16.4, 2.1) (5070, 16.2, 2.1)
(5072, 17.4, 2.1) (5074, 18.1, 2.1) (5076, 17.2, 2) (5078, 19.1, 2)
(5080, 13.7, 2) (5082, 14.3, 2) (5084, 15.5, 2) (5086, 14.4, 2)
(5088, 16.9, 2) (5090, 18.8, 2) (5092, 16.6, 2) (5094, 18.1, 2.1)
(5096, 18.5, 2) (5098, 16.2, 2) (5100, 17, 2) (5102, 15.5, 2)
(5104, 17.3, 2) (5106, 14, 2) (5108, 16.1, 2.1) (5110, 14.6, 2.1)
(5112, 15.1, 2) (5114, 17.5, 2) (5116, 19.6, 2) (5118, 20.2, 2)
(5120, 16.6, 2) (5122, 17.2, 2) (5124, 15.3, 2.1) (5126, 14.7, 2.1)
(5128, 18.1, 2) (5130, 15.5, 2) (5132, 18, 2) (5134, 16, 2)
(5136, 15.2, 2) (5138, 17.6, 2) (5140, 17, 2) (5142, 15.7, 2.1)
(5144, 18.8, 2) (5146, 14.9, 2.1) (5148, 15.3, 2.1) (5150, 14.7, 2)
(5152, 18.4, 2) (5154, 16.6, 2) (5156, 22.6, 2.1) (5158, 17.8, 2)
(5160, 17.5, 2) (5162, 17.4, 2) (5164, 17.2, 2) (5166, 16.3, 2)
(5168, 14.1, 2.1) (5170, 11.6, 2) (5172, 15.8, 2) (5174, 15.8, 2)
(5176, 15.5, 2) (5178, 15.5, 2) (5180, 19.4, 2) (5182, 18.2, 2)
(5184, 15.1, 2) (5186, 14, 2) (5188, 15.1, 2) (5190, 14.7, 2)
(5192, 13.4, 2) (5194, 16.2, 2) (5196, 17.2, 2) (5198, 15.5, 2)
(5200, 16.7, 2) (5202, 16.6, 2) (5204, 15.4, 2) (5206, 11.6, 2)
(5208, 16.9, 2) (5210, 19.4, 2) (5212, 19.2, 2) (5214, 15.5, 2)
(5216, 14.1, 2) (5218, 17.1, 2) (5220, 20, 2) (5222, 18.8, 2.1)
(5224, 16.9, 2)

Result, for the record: 0.23 mag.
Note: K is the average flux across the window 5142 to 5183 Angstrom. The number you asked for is 16.6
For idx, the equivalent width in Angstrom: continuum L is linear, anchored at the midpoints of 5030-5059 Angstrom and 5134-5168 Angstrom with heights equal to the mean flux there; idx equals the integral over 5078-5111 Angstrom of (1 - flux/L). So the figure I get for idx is 2.7 Angstrom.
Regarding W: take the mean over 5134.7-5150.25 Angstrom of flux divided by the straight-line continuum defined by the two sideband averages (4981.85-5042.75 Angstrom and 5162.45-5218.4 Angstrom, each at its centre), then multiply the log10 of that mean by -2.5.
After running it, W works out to 0.20 mag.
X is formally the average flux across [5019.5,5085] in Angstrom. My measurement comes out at 17.3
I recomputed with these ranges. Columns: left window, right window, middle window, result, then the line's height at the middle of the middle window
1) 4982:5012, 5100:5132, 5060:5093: 0.44 mag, 25.2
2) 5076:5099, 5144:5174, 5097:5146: 0.00 mag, 16.5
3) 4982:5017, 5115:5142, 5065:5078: 0.47 mag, 26.7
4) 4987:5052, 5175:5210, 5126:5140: 0.22 mag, 20.3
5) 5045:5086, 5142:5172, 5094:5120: 0.01 mag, 17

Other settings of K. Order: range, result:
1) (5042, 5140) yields 17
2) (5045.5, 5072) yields 18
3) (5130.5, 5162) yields 17.1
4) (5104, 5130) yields 16.6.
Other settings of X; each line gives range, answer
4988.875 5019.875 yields 42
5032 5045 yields 17.2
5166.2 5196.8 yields 15.5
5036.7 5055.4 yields 17.4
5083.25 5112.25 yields 16.3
